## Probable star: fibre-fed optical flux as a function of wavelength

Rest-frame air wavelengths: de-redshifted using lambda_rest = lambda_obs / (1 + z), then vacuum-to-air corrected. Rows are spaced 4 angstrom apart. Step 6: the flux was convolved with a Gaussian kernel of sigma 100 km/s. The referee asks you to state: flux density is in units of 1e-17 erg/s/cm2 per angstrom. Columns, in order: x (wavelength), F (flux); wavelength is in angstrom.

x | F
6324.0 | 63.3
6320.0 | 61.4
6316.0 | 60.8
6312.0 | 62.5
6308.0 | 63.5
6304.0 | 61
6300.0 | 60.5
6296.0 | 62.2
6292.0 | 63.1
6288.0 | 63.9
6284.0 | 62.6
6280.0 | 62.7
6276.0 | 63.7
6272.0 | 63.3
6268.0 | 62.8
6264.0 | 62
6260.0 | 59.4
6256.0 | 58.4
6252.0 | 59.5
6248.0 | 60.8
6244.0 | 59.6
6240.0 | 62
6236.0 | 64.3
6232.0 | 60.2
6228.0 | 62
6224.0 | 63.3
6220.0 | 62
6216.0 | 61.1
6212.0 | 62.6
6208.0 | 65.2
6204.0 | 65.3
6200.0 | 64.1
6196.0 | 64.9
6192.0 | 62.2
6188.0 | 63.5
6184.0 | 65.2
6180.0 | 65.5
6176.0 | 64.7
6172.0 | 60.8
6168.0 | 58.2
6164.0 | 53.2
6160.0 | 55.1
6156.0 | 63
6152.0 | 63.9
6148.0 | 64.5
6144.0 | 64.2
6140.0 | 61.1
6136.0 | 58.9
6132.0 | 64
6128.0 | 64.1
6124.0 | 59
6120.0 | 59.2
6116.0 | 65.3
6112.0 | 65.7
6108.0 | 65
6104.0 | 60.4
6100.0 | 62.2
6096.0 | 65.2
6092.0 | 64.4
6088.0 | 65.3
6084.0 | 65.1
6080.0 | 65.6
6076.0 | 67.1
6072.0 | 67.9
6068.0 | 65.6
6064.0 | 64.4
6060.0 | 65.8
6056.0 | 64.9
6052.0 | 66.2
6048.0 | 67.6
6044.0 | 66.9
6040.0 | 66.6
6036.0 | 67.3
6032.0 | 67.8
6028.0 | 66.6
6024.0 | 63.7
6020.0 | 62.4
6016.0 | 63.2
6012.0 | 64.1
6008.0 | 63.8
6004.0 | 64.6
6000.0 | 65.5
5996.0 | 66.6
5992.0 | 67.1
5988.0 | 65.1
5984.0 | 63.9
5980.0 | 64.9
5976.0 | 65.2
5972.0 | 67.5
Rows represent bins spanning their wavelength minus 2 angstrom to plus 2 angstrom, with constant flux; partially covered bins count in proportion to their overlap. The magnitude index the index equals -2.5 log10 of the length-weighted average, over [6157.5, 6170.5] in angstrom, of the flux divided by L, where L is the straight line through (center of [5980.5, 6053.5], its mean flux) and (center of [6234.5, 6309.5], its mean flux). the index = 0.135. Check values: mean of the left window 65.5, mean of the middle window 56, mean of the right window 61.8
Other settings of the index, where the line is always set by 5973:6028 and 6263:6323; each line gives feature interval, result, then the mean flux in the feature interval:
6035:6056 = -0.04 mag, 66.7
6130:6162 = 0.03 mag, 61.8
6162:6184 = 0.04 mag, 60.9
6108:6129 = 0.02 mag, 62.8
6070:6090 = -0.03 mag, 66.2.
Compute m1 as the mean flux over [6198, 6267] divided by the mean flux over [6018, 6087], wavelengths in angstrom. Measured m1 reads 0.94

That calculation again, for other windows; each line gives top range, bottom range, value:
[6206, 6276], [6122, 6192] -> 1.00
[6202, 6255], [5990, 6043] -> 0.95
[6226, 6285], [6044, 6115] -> 0.94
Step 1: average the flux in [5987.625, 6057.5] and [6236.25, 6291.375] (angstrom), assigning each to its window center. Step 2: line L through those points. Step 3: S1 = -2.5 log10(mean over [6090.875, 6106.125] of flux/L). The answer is 0.02 mag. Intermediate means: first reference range 65.6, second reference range 61.7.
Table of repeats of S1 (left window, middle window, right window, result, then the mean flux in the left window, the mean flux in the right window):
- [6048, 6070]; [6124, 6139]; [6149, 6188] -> 0.016 mag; 65.6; 61.3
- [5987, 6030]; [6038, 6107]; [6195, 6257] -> -0.022 mag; 64.8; 62.2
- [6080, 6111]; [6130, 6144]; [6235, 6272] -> 0.027 mag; 64.1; 61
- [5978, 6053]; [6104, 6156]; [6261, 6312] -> 0.024 mag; 65.5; 62.5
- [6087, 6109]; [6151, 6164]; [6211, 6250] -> 0.063 mag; 63.6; 61.8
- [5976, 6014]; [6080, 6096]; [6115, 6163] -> -0.038 mag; 65.1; 61.6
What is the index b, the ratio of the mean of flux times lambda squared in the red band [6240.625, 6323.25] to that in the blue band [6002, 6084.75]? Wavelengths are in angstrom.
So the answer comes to 1.02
